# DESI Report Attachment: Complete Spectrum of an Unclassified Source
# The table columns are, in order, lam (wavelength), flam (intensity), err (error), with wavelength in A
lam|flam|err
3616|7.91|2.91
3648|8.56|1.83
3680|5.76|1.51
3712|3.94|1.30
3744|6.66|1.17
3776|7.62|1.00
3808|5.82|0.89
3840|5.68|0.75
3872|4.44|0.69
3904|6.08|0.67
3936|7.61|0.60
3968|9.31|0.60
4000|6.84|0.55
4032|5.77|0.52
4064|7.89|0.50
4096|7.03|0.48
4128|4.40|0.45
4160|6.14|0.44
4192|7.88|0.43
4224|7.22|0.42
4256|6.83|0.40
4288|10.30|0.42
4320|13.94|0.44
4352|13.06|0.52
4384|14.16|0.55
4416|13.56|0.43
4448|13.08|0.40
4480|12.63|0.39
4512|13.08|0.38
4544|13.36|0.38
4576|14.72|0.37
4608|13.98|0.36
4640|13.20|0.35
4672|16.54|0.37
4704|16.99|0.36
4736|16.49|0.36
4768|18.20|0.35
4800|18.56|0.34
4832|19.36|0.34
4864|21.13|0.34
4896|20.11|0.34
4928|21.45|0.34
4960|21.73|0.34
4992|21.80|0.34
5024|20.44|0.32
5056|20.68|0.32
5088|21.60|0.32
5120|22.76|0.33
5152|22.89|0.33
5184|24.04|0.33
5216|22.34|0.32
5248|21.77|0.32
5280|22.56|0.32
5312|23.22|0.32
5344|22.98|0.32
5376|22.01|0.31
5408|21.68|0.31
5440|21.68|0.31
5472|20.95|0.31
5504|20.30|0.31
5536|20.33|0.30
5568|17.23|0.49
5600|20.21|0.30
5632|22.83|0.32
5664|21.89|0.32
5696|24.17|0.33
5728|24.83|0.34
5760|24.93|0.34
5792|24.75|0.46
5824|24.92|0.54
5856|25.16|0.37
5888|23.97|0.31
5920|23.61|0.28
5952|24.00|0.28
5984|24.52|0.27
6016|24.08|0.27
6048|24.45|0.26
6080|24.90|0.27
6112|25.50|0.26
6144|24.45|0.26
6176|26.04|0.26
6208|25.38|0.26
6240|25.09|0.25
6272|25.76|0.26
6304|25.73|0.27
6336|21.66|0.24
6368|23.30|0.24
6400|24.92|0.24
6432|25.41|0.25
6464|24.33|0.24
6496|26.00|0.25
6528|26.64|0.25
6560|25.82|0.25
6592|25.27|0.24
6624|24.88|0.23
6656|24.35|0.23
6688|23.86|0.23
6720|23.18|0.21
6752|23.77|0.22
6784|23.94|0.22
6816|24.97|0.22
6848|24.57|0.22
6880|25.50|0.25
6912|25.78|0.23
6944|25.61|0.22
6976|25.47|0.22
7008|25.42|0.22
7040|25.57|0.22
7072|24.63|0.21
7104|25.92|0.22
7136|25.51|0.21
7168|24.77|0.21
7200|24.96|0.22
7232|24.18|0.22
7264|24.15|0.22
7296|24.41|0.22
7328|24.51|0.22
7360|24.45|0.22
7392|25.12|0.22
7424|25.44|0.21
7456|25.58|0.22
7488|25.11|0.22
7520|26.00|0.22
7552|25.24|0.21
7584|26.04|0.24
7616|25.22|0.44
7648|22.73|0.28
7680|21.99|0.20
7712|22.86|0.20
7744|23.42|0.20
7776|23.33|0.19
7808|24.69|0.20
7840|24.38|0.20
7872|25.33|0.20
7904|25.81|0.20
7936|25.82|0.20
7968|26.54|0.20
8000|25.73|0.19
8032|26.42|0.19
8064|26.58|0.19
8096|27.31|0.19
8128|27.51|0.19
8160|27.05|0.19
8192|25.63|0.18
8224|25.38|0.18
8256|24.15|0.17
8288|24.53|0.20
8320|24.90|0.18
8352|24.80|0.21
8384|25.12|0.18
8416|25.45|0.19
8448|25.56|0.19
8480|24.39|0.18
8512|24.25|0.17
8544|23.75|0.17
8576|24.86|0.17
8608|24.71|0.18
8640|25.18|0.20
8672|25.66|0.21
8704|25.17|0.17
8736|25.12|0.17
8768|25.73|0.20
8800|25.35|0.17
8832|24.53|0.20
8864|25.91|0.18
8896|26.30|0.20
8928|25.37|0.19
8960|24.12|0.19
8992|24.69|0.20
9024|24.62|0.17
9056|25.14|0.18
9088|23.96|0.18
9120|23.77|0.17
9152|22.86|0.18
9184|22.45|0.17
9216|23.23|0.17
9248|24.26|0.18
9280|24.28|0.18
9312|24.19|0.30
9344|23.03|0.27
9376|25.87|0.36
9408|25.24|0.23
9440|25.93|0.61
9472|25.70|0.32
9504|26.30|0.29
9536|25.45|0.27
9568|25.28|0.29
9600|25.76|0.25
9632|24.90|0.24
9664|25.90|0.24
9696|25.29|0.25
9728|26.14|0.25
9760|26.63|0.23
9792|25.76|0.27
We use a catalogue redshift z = 0.08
